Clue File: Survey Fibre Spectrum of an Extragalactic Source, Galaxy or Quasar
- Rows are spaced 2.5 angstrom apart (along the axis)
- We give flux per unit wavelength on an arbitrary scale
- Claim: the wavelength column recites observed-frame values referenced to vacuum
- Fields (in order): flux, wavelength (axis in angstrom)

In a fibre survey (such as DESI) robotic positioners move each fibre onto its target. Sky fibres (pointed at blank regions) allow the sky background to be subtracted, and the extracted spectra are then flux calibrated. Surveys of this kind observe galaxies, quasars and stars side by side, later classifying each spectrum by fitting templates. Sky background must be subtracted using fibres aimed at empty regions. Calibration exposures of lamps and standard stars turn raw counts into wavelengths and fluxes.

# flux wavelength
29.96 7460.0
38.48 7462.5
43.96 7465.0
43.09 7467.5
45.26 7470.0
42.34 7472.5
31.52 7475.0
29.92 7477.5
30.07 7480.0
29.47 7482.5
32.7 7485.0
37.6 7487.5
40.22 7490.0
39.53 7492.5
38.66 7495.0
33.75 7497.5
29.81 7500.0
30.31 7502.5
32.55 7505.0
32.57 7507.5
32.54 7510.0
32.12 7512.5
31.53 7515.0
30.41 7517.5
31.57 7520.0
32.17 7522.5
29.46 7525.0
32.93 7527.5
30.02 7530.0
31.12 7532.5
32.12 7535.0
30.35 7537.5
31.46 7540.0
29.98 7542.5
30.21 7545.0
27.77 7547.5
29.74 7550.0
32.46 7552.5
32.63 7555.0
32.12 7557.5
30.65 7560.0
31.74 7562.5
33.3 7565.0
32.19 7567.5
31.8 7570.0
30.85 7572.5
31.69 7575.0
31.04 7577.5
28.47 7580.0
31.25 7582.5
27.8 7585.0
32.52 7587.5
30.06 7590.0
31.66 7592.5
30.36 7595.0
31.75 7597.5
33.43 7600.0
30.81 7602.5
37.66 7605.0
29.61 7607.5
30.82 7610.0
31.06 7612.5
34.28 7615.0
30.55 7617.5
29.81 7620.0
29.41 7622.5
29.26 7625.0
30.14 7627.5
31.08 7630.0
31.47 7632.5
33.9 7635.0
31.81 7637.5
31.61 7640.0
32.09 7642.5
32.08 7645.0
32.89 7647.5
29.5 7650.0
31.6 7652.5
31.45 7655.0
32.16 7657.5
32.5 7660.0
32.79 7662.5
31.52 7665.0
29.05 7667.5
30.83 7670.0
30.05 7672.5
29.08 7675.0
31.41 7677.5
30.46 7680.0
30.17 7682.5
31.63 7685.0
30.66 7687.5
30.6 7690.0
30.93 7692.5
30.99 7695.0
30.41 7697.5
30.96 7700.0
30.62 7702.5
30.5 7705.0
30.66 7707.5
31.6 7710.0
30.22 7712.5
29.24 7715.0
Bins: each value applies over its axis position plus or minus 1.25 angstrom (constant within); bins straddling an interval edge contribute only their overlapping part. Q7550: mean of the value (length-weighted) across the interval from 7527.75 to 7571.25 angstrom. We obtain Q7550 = 31.2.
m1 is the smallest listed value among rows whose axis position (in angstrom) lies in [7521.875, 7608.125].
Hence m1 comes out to 27.77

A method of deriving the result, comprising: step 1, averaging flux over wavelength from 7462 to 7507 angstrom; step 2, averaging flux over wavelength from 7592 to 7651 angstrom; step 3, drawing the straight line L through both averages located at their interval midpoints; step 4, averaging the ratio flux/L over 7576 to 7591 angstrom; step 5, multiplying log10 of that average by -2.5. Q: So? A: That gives 0.09 mag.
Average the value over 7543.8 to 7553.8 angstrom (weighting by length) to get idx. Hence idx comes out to 30.1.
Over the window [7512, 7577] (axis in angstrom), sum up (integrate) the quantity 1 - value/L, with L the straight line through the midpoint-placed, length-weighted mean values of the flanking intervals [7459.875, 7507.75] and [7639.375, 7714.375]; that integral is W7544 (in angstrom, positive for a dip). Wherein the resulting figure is 5.8 angstrom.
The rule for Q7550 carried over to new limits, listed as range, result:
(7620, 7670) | 31.3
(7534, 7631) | 31.1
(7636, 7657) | 31.7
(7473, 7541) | 32.6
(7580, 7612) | 31.4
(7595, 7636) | 31.5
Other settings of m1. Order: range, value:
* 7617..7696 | 29.05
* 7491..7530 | 29.46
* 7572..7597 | 27.8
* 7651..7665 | 31.45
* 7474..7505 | 29.47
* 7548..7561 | 29.74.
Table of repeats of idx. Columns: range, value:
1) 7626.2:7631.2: 30.6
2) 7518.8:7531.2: 31.2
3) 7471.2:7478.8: 34.6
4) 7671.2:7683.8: 30.2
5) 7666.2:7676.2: 29.8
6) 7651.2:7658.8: 31.7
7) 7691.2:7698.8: 30.8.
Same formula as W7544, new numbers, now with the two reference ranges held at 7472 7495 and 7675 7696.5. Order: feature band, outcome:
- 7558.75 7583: 1.28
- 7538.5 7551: 1.38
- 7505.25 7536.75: 2.29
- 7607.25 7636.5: 0.93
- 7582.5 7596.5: 0.90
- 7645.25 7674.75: 0.01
